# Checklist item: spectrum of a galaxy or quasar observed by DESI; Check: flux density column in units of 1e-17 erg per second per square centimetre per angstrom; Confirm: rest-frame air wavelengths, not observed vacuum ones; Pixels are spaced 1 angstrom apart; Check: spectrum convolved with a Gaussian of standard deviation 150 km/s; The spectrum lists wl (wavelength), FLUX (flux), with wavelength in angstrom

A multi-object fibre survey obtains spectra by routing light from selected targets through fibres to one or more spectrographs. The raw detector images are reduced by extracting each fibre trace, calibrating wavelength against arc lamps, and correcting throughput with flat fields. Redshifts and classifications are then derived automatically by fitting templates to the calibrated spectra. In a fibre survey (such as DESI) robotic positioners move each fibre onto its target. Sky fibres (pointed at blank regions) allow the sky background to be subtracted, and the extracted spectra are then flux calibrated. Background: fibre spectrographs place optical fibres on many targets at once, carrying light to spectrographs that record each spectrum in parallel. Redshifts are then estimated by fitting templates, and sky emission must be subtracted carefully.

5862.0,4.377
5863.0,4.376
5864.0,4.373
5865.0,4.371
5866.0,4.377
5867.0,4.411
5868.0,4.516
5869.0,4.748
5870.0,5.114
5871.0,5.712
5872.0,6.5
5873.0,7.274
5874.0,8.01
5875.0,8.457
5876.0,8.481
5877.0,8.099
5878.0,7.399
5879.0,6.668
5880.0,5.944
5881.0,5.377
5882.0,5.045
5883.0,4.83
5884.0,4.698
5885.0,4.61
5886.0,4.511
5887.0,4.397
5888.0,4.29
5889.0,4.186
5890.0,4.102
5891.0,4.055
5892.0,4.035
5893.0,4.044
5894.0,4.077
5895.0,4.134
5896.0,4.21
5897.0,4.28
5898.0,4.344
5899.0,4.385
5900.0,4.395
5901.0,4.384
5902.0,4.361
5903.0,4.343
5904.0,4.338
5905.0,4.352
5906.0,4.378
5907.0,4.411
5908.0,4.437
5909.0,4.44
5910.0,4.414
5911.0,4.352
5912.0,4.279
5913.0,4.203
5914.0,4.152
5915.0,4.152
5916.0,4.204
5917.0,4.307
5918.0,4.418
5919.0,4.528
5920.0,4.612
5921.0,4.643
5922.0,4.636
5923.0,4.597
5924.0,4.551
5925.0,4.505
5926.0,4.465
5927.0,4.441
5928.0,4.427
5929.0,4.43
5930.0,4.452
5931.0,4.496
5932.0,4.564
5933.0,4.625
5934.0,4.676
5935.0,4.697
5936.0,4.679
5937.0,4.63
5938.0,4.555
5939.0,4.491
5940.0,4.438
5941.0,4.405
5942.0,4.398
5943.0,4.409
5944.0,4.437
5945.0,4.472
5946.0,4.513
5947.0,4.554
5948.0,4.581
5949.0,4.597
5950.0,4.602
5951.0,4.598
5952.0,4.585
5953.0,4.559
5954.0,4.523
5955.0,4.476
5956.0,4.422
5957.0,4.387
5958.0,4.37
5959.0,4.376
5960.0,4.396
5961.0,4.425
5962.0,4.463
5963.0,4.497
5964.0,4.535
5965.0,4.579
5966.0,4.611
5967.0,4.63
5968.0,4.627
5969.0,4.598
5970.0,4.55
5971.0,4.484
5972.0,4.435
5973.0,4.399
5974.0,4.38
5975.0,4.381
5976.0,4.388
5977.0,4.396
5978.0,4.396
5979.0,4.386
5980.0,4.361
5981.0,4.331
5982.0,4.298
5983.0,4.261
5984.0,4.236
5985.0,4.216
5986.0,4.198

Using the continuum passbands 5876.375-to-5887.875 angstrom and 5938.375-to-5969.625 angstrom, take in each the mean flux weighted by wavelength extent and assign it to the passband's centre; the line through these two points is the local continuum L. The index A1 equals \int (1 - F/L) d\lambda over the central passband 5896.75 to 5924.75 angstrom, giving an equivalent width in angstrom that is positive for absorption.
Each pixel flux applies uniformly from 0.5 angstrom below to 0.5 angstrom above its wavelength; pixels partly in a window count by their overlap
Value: 4.13 angstrom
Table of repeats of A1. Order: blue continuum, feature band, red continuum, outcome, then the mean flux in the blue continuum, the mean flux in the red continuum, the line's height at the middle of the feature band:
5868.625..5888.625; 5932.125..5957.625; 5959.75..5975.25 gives 1.83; 6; 4.5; 4.89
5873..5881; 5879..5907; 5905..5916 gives 6.65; 7.42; 4.32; 5.94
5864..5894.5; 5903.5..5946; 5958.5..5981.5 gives 4.03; 5.39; 4.46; 4.93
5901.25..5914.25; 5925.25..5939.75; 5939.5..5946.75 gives -0.42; 4.35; 4.44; 4.41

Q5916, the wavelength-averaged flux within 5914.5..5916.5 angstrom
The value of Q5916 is 4.18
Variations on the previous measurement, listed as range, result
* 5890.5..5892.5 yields 4.04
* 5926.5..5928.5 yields 4.43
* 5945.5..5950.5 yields 4.57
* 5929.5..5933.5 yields 4.53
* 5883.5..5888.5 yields 4.5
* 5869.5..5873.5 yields 6.15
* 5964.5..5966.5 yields 4.59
